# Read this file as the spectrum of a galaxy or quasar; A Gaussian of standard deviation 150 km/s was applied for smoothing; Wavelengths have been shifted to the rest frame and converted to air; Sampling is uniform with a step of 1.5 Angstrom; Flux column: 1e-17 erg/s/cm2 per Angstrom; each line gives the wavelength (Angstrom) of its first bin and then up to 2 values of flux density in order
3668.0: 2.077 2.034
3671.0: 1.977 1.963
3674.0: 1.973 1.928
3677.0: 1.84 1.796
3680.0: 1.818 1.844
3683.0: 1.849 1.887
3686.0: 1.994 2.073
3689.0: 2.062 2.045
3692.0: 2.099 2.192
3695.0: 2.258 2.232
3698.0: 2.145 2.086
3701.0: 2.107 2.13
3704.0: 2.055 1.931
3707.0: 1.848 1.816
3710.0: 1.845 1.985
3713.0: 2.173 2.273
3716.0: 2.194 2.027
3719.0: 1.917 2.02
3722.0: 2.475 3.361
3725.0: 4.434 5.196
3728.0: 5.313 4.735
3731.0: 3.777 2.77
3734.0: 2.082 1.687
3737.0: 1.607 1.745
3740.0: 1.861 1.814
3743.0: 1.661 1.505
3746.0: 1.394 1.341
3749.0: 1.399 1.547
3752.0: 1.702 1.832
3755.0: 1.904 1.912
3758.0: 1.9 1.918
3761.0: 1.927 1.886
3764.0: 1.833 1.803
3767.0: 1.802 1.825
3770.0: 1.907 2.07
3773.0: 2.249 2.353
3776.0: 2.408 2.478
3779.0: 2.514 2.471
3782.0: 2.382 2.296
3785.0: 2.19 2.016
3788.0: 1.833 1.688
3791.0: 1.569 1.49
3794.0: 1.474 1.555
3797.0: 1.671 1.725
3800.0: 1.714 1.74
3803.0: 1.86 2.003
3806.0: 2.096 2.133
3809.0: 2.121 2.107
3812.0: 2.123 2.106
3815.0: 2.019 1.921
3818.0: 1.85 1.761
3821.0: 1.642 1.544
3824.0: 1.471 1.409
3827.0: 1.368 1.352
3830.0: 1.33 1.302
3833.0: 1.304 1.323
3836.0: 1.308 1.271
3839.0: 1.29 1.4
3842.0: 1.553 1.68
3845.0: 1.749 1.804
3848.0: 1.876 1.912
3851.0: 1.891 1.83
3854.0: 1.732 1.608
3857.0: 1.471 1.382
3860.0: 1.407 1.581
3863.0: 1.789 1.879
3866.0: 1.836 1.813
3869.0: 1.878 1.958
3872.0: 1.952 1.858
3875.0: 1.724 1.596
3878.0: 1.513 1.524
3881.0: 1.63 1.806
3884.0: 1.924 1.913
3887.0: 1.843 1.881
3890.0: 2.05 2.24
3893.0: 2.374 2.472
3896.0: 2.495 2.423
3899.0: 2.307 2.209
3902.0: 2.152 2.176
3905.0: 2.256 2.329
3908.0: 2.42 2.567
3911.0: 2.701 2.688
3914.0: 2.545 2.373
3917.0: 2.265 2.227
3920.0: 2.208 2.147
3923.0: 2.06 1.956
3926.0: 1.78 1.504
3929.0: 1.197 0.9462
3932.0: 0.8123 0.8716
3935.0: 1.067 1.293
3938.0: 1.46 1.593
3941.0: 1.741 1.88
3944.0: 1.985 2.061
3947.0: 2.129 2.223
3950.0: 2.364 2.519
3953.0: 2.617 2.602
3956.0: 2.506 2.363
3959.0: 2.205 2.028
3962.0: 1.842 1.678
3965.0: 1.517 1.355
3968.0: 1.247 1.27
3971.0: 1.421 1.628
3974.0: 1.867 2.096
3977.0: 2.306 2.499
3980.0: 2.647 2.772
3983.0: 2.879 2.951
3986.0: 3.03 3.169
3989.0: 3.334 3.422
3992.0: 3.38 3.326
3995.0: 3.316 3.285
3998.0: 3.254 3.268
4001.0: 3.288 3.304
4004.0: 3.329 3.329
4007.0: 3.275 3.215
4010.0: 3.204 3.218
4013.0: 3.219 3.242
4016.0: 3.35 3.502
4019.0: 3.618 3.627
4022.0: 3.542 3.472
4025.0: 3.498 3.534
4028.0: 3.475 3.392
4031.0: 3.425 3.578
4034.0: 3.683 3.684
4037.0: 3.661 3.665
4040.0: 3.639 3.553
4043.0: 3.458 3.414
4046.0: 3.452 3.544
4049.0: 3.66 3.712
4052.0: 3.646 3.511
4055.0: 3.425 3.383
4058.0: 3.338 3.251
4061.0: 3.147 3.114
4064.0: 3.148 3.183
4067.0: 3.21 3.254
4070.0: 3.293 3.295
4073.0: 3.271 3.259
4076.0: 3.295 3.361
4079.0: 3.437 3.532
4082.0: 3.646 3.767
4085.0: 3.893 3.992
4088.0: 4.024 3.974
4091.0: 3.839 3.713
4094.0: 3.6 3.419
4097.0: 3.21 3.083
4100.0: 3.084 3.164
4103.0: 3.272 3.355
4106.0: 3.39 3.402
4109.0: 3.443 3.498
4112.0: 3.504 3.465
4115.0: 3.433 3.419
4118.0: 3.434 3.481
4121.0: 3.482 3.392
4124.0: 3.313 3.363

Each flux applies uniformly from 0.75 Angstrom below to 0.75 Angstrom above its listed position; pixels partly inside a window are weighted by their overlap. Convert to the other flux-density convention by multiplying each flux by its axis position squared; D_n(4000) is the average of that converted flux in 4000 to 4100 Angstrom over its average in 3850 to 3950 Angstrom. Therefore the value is 2.0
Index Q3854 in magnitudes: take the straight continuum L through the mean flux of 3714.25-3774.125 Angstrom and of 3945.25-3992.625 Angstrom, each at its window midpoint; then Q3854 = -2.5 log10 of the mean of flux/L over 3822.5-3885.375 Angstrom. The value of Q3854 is 0.38 mag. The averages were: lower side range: 2.27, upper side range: 2.31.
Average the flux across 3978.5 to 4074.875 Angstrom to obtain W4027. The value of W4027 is 3.35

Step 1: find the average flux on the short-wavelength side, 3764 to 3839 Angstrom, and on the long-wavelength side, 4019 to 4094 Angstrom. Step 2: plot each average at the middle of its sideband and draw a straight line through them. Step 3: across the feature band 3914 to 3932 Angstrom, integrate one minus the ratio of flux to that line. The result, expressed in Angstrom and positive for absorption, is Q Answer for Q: 5.2 Angstrom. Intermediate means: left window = 1.83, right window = 3.51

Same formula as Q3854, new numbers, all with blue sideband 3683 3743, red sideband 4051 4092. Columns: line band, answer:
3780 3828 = 0.398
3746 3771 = 0.392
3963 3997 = 0.290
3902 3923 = 0.259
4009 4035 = -0.041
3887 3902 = 0.293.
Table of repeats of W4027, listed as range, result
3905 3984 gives 1.99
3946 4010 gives 2.58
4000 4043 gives 3.45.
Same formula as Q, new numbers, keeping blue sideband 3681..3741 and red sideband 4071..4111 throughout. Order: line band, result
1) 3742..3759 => 5.8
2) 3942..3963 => 5.8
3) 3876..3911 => 9.8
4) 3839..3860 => 8.5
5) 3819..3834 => 7.1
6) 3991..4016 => -0.3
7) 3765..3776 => 2.3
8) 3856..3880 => 9.7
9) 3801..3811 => 2.5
